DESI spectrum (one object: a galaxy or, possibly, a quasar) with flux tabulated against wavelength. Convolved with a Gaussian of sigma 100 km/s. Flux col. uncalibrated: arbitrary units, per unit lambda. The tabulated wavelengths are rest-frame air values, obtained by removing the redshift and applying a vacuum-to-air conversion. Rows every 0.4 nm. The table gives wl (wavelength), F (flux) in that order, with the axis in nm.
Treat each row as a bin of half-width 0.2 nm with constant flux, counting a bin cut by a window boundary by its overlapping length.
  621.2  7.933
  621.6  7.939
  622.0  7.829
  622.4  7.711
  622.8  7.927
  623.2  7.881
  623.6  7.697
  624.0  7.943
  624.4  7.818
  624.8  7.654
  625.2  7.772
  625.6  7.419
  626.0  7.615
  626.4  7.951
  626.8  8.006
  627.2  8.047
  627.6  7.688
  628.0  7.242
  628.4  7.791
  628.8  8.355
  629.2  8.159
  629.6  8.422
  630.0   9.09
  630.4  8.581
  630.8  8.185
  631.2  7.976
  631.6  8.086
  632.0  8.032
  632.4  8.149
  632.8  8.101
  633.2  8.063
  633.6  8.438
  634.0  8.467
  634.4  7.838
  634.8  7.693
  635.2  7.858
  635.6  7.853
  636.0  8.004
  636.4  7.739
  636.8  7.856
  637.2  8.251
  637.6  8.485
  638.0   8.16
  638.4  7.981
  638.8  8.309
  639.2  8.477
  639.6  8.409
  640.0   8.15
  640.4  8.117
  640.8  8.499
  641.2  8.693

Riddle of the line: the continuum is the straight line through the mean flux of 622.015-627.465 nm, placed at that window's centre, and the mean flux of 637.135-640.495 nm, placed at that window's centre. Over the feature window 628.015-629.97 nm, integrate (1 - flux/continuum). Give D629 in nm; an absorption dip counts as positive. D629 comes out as -0.06 nm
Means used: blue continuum 7.8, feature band 8.17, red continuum 8.26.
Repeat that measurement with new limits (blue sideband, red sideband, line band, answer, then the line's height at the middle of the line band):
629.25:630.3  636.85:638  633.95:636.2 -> 0.13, 8.38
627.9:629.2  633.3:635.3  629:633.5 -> -0.16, 7.98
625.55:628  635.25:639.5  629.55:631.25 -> -0.13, 7.88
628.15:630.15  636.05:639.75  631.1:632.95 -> 0.04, 8.27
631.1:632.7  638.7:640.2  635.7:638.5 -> 0.06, 8.25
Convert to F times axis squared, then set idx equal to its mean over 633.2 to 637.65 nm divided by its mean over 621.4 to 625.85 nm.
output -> 1.07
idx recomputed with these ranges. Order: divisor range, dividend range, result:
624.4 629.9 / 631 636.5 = 1.04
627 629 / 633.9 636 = 1.04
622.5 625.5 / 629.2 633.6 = 1.09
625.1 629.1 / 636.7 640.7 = 1.10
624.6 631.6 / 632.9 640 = 1.04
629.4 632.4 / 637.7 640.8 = 1.02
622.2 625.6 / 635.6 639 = 1.08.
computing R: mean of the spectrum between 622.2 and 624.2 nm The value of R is 7.83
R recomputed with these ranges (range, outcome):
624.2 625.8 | 7.67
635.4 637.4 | 7.94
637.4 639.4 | 8.28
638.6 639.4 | 8.39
